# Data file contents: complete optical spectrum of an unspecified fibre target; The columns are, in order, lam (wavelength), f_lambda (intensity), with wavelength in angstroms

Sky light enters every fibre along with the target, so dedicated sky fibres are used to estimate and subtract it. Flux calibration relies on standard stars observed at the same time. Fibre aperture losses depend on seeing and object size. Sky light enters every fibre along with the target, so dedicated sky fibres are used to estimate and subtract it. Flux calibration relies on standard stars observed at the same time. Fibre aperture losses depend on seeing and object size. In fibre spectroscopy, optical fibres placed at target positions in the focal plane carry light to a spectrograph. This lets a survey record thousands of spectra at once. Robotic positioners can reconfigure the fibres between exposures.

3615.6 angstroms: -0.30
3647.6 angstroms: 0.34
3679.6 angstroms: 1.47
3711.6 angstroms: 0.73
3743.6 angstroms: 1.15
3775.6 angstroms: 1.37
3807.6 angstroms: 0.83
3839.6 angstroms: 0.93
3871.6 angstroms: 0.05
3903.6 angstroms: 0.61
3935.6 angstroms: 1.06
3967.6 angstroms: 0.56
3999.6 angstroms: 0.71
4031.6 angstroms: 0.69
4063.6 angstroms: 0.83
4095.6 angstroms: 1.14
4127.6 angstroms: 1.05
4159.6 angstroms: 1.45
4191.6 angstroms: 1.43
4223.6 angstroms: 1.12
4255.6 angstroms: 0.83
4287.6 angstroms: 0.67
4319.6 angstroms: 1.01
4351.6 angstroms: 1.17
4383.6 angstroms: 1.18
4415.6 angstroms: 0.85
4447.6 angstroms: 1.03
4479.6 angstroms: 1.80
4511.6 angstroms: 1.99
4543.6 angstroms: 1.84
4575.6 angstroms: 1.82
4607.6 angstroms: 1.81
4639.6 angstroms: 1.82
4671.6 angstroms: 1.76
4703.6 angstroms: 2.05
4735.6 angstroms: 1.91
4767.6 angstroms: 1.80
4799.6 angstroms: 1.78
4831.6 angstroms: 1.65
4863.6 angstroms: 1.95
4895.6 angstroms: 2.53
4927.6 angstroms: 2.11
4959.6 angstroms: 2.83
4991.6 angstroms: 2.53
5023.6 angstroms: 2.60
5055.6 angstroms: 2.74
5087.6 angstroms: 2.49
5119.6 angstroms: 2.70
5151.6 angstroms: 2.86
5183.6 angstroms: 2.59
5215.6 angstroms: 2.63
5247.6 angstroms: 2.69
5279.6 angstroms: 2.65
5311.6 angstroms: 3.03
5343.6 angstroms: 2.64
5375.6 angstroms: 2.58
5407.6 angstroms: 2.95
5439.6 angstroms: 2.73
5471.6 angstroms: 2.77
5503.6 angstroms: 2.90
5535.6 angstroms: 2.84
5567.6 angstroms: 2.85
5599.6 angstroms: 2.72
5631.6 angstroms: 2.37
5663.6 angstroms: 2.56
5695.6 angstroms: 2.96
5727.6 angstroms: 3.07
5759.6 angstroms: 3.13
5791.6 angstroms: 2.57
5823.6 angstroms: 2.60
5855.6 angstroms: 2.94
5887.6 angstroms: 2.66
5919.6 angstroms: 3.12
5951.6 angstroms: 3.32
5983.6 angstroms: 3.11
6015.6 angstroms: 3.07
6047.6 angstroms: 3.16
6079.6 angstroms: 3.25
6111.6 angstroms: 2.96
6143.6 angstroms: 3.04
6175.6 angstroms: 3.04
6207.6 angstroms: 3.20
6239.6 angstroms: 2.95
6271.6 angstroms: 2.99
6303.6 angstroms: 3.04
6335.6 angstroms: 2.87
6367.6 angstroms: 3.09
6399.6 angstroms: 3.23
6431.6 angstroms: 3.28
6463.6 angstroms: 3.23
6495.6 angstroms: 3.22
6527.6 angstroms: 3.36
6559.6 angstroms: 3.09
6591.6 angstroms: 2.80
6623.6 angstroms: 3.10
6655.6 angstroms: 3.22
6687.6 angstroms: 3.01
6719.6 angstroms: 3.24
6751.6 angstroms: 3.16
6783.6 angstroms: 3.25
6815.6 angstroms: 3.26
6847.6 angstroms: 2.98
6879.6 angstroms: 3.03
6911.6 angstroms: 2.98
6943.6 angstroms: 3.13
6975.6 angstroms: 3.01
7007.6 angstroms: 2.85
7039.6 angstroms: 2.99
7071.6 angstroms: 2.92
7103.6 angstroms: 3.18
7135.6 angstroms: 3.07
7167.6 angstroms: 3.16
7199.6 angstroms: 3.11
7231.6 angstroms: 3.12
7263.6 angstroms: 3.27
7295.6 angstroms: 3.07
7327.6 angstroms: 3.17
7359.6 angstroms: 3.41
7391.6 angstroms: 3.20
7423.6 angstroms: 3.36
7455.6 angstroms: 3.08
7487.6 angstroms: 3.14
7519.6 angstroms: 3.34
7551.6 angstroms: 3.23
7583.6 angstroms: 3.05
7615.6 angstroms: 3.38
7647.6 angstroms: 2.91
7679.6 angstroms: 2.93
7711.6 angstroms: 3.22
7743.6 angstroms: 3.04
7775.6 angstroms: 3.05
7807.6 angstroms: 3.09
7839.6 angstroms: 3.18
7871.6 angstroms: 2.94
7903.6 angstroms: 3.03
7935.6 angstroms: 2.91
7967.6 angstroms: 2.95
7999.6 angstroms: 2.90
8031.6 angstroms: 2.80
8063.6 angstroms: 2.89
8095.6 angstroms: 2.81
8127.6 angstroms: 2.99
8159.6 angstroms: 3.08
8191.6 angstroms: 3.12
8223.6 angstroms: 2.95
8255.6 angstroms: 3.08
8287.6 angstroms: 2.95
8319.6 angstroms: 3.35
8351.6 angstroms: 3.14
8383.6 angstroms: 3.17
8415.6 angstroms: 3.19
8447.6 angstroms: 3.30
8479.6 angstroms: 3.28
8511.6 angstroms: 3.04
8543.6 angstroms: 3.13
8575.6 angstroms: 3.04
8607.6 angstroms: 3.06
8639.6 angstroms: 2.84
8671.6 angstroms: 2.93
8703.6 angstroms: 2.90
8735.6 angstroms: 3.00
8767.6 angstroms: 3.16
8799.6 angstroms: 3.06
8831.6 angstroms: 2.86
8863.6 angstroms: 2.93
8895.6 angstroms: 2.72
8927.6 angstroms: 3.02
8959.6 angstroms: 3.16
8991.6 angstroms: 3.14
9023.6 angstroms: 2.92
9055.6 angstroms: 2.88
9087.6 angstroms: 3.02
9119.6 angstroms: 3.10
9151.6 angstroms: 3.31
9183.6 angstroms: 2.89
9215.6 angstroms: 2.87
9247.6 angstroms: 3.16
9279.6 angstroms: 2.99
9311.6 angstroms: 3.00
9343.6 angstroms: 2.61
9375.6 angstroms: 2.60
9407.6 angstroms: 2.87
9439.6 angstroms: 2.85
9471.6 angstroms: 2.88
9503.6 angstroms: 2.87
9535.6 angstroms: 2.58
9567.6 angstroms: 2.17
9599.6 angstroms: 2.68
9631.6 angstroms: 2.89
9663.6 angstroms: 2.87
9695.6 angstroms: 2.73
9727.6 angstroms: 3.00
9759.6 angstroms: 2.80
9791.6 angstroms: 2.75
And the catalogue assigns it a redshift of 0.12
